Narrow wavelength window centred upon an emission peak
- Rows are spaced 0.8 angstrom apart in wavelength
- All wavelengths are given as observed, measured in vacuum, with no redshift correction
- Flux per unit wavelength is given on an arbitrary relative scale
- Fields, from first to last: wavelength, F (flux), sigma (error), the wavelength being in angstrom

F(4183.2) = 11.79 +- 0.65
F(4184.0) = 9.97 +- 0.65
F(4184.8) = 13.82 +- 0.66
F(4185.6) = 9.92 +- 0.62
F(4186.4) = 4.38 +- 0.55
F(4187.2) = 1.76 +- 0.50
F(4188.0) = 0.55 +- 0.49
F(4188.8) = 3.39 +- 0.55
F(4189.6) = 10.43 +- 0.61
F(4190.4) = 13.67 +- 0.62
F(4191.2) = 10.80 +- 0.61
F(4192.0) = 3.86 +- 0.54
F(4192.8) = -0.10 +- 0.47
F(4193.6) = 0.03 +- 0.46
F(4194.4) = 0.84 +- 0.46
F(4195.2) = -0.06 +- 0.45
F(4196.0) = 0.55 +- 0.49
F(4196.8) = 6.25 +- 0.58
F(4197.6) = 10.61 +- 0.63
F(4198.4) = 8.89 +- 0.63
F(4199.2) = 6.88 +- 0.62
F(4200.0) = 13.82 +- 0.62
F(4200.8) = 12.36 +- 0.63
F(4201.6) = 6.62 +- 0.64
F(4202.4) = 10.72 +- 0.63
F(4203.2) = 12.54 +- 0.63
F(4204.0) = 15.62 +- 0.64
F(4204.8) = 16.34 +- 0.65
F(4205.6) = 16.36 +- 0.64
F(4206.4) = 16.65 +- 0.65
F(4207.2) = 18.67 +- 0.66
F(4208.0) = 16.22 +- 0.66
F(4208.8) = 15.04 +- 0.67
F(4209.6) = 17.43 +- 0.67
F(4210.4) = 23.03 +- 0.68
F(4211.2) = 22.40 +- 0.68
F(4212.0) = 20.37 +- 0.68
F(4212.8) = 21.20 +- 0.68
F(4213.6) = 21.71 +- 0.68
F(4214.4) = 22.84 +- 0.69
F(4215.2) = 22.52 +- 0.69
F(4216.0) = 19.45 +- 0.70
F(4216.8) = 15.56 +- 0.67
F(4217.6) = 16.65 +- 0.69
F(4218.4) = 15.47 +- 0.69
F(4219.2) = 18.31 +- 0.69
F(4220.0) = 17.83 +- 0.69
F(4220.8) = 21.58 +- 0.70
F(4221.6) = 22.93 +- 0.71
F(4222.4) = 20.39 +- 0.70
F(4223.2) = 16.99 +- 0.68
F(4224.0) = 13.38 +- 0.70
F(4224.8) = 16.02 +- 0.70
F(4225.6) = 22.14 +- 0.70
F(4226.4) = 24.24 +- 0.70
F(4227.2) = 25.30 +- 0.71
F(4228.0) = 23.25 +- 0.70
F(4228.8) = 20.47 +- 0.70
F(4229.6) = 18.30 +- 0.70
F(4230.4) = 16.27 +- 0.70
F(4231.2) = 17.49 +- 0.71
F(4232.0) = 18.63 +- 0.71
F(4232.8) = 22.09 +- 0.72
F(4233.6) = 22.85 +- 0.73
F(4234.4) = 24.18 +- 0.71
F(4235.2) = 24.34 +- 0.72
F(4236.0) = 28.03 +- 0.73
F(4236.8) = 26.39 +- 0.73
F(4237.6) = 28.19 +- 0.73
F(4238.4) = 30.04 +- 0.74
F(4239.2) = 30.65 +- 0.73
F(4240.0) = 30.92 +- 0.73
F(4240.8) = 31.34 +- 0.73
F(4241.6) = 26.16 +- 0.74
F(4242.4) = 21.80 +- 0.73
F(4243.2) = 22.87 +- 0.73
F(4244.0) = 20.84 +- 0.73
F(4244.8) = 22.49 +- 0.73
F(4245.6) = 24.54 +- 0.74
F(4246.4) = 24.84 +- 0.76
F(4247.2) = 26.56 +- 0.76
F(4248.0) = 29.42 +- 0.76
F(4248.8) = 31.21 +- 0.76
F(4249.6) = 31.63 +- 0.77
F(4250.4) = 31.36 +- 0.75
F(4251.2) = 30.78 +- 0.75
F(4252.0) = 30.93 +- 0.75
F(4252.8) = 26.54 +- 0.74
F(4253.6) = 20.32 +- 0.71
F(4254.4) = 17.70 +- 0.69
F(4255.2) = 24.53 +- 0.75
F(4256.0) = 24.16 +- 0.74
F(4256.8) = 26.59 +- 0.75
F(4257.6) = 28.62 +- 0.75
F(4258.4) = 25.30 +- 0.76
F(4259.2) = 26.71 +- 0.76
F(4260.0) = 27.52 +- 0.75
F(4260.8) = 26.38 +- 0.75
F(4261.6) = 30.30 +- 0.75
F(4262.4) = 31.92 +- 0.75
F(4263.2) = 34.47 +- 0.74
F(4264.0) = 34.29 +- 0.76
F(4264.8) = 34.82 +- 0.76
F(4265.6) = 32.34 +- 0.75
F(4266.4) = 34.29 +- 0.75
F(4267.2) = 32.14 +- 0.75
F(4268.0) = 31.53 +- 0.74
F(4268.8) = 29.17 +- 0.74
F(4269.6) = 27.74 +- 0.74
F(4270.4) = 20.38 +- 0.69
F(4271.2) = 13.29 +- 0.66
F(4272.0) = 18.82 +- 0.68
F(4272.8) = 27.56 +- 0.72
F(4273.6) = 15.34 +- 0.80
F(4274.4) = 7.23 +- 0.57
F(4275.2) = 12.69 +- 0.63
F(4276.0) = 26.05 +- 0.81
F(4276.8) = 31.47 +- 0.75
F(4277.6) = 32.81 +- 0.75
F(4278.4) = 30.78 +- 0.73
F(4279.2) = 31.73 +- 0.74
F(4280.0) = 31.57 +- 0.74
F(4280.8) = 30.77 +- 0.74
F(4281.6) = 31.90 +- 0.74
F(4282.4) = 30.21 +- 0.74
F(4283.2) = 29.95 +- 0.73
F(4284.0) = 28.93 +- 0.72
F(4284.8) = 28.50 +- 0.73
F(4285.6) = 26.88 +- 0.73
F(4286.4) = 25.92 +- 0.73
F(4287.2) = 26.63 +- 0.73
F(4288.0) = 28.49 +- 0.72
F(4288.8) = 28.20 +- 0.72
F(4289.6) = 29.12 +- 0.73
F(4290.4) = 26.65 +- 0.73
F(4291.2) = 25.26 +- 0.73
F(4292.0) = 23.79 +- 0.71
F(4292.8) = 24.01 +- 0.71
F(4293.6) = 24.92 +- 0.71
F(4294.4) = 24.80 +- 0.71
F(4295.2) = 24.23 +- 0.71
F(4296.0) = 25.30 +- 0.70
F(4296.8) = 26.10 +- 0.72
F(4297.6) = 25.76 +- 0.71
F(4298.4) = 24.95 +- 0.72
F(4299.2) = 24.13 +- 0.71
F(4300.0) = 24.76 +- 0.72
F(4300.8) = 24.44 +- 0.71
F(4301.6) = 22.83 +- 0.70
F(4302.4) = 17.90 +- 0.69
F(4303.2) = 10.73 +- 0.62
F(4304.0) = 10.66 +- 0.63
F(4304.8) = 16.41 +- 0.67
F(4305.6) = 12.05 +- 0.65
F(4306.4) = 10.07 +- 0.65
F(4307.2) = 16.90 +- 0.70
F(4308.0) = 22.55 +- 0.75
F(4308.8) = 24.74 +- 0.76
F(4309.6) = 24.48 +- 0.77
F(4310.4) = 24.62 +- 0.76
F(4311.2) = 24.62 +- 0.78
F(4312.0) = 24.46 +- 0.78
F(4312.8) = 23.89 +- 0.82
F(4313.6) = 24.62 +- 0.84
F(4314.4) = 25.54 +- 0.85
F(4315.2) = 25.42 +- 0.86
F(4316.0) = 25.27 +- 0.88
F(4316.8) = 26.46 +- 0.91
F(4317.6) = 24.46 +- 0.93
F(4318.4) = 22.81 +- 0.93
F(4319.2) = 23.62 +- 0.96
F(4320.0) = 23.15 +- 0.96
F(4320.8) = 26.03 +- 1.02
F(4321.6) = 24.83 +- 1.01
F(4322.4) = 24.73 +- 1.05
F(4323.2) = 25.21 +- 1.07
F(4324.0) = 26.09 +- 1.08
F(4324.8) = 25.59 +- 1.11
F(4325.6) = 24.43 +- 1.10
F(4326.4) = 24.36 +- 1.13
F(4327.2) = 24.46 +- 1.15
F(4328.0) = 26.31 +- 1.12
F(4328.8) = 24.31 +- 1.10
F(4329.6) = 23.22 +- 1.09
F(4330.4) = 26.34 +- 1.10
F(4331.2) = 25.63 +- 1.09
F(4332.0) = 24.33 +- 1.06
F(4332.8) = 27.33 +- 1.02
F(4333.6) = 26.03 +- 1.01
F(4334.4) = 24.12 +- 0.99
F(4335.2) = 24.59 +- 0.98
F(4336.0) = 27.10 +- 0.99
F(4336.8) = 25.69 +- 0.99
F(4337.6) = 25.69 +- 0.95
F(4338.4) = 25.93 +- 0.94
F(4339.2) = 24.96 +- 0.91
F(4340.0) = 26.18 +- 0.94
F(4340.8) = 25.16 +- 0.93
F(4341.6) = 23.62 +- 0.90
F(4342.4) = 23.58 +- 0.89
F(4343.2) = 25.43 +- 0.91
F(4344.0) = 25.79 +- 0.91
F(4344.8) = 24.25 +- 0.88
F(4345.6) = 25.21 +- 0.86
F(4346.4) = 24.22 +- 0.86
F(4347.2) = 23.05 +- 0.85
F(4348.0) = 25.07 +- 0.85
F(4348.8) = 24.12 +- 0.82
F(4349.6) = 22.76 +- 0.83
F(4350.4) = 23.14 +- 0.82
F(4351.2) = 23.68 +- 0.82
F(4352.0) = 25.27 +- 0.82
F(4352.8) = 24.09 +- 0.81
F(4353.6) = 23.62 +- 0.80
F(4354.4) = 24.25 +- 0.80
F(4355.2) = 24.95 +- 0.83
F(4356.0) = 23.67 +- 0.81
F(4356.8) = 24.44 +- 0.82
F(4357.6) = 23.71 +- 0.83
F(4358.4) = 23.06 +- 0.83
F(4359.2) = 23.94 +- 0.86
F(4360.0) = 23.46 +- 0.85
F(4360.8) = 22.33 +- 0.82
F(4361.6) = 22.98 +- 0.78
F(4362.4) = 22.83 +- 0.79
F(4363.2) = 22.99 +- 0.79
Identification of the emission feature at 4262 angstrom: Lyman alpha 1216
